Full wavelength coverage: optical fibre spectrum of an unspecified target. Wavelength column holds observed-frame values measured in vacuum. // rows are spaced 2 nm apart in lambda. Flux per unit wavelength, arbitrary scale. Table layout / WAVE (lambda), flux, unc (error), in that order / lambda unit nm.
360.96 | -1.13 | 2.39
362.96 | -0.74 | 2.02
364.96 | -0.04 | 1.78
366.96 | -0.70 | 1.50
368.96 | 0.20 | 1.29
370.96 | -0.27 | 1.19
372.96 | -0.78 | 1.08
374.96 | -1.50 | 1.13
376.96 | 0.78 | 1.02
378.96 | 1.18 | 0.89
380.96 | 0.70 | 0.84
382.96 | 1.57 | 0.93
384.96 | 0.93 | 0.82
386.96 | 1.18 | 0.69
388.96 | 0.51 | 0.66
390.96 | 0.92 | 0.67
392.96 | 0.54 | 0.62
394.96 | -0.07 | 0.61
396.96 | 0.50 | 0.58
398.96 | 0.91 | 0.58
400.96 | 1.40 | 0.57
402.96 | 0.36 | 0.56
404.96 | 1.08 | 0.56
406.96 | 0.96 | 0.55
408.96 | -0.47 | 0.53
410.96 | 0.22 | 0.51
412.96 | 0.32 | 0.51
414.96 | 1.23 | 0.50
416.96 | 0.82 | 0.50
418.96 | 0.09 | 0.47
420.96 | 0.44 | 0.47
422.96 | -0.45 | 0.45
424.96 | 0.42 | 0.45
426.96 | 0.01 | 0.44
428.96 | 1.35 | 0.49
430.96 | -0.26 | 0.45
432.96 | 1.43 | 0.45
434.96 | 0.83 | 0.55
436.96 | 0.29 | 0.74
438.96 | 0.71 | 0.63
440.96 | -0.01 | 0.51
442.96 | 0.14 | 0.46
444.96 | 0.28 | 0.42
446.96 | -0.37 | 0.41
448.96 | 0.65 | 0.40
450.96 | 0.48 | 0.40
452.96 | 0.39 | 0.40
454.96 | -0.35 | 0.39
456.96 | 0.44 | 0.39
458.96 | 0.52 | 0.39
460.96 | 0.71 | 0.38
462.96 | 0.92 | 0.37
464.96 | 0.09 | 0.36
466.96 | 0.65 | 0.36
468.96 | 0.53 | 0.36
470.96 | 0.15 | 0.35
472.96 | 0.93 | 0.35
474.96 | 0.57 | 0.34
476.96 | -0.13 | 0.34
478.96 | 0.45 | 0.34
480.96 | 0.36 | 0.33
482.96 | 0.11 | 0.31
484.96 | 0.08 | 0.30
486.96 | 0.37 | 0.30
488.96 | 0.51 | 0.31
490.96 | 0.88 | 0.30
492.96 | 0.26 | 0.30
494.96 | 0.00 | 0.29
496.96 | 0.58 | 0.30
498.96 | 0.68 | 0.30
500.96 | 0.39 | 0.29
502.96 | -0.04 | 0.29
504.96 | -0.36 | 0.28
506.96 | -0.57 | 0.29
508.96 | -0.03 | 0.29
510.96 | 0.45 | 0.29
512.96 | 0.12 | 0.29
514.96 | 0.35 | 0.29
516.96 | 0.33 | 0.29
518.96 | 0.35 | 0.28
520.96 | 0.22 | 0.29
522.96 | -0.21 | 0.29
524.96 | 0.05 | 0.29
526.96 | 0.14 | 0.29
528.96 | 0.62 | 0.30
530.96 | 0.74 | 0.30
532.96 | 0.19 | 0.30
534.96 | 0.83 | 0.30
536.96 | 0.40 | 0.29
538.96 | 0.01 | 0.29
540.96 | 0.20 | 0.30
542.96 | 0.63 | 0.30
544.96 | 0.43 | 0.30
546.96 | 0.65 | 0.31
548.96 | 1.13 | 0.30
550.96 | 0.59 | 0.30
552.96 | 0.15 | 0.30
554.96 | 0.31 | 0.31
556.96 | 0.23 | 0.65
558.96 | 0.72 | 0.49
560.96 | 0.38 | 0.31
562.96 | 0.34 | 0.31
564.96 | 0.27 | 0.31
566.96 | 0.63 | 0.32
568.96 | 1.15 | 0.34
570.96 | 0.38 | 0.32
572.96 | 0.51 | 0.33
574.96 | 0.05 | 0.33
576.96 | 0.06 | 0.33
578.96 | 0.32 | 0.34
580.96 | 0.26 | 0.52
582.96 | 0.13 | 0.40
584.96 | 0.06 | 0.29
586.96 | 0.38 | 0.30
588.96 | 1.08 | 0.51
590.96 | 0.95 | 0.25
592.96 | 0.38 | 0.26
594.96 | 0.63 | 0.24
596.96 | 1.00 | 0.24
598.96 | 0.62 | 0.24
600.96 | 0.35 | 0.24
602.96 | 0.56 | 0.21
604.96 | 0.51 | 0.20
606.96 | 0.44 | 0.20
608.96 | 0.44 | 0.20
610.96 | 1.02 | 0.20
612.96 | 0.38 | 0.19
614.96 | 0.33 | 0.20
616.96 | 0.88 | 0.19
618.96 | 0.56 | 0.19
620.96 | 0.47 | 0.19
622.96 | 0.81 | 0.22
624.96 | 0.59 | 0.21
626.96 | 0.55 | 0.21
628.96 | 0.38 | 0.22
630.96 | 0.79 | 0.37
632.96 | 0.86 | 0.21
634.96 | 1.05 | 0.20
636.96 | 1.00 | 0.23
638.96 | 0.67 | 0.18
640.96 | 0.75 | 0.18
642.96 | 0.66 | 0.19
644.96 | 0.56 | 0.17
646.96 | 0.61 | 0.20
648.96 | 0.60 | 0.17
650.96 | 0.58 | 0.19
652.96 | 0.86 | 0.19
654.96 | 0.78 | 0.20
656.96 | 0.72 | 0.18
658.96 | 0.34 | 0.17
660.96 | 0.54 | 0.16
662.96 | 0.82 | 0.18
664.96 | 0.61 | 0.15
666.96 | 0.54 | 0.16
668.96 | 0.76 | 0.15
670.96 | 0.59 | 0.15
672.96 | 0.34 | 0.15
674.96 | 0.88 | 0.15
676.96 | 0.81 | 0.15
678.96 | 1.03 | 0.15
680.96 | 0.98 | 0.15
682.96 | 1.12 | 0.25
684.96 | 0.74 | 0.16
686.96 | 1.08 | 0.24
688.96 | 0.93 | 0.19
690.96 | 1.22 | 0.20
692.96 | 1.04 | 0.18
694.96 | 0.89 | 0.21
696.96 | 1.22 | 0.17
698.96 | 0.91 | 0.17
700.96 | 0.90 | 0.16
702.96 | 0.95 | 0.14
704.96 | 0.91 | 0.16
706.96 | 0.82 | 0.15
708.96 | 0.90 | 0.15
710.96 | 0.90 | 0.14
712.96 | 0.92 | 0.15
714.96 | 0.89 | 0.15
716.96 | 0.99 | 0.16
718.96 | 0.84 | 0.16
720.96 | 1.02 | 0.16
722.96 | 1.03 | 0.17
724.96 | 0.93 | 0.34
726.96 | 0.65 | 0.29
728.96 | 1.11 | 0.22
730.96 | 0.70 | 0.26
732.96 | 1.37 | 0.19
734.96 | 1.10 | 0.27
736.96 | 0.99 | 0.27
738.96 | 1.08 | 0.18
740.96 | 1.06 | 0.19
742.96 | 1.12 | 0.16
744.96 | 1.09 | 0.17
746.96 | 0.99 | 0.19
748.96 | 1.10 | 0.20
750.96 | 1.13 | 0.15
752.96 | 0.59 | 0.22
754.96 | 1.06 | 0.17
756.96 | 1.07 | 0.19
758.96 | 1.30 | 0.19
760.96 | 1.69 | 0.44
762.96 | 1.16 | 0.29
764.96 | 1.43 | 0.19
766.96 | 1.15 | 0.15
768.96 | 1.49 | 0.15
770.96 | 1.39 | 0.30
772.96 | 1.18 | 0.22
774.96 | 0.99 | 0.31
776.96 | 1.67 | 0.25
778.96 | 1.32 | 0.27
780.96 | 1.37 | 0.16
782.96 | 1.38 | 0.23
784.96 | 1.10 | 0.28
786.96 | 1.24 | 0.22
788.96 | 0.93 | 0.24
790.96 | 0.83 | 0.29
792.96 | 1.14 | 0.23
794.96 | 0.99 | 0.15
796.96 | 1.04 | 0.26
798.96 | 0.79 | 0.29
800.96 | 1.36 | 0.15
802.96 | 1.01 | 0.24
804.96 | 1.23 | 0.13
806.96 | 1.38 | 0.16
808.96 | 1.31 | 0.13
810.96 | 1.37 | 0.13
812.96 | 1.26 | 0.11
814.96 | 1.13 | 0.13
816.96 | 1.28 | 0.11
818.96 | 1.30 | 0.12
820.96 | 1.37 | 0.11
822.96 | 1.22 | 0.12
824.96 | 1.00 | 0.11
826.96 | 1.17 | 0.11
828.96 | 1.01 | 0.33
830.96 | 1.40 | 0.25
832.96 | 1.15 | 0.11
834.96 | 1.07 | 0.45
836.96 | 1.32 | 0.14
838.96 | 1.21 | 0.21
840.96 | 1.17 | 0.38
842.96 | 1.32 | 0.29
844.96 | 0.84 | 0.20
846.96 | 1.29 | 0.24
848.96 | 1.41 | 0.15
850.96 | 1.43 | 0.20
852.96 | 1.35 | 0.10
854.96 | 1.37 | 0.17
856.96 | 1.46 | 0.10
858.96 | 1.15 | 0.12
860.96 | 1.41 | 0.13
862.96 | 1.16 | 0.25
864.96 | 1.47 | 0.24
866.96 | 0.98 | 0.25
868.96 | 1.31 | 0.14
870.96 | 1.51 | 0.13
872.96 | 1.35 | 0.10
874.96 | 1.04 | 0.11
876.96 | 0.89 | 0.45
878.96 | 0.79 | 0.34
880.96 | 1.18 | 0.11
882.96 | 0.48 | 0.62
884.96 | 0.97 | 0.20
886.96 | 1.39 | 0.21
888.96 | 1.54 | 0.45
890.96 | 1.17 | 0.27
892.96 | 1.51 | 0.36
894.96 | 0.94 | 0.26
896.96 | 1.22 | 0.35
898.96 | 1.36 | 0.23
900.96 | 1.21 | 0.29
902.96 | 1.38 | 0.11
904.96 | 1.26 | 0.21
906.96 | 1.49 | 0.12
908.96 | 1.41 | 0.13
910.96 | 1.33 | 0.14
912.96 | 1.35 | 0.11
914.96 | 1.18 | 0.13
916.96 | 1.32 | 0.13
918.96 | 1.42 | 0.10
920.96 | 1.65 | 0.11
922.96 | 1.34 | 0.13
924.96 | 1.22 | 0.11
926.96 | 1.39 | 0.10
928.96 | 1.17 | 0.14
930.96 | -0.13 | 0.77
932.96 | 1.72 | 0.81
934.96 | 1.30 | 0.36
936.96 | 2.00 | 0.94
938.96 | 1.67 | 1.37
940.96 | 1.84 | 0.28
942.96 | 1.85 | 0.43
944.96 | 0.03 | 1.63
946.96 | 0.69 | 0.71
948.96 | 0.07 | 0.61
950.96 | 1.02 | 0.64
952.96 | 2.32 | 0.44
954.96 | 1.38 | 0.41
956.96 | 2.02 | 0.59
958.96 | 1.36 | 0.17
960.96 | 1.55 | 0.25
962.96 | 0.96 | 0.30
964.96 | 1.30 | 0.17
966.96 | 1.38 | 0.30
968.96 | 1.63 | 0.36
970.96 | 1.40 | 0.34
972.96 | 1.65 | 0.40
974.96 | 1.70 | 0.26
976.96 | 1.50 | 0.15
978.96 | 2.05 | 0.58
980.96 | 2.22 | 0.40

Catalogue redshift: 0.697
